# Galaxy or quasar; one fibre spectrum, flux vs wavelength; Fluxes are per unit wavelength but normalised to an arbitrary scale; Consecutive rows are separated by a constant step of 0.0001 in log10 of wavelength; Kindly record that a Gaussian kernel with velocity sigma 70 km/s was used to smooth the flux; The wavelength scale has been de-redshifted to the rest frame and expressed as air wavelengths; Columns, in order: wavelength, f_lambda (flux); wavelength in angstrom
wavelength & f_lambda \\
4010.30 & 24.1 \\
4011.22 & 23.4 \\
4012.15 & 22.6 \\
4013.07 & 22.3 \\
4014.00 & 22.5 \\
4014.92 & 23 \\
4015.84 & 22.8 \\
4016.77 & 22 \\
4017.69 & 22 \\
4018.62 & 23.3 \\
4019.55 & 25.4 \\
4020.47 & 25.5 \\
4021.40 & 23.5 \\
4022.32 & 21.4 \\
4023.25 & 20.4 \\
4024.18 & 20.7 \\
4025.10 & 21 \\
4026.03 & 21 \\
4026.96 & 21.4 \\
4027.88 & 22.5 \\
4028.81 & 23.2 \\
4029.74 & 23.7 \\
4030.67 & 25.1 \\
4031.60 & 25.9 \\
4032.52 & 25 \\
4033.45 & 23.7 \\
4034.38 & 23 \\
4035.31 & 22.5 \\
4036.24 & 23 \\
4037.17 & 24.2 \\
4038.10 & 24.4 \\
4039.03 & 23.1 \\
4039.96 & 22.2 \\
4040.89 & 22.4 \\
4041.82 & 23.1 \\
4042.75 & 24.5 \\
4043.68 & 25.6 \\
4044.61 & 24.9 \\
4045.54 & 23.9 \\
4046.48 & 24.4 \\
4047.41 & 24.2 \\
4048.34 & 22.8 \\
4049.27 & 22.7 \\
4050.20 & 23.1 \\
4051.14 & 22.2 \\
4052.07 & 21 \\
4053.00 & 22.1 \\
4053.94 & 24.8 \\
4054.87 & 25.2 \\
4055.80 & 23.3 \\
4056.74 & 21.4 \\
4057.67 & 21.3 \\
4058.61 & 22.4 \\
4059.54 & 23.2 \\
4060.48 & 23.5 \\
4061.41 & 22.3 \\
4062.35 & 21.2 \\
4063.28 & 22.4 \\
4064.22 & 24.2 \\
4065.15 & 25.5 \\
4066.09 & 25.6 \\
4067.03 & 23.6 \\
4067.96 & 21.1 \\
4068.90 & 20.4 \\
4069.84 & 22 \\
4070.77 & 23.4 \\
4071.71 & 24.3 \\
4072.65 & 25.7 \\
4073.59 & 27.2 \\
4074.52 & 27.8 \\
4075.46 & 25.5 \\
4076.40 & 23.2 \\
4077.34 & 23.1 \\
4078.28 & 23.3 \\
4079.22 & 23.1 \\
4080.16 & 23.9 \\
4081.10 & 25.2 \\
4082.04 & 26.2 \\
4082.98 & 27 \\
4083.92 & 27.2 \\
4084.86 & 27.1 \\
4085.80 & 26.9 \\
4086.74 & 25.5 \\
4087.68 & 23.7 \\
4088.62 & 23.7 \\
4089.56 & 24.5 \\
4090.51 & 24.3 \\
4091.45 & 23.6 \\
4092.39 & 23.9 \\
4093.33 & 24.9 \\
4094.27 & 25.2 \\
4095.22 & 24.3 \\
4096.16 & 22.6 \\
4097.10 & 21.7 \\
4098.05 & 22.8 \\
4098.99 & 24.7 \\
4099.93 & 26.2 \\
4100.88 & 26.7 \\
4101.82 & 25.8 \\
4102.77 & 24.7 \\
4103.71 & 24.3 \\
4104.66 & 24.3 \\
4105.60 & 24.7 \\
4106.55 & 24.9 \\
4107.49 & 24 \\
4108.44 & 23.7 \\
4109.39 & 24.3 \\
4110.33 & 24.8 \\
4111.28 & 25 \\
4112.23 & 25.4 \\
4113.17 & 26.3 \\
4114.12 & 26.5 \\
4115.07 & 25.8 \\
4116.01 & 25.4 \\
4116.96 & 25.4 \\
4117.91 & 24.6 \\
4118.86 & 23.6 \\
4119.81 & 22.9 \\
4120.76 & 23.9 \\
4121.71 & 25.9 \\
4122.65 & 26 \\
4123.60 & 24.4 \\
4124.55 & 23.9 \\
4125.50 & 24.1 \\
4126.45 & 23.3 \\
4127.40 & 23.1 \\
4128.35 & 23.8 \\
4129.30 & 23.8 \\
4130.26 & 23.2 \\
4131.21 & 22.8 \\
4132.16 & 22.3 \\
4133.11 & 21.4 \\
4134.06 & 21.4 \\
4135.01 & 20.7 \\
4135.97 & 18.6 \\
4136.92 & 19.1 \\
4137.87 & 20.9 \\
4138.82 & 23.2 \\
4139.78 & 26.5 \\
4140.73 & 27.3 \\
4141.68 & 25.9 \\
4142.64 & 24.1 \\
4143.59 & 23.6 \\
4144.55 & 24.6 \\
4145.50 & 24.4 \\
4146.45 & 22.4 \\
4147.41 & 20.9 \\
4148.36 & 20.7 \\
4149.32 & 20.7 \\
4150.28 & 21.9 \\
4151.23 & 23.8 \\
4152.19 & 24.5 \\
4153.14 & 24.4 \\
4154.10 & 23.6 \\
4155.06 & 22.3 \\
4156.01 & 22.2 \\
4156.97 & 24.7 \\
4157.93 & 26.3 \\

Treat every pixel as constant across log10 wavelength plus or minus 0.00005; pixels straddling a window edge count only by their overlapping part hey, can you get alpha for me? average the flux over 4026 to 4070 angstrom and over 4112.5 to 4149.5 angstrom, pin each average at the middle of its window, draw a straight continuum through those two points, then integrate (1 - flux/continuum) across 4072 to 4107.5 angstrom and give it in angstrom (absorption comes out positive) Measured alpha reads -2.18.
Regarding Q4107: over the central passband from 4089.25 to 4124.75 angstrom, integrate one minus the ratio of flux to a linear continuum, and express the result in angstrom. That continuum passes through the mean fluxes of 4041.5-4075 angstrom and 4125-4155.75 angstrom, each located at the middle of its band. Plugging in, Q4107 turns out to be -2.3 angstrom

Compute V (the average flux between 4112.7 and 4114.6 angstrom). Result 26.4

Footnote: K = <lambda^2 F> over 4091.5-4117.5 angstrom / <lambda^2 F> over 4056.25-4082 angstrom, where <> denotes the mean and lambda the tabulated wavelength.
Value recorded 1.07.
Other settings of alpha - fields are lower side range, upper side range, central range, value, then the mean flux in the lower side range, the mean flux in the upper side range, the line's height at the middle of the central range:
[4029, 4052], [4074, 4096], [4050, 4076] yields 0.9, 23.7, 24.9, 24.3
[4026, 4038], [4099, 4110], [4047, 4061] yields 0.6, 23.5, 24.9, 23.9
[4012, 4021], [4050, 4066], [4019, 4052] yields -0.3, 23.2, 22.9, 23.1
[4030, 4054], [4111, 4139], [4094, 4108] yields -0.5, 23.6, 23.6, 23.6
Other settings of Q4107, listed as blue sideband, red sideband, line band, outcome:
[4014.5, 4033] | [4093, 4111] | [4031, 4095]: -0.61 angstrom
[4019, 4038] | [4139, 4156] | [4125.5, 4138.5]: 0.85 angstrom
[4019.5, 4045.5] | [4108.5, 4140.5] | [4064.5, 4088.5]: -1.21 angstrom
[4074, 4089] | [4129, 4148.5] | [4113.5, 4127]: -0.66 angstrom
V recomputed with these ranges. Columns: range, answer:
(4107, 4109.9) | 24.1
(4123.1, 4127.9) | 23.8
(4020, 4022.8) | 23.5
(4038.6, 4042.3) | 22.7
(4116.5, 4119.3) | 24.5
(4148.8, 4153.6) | 23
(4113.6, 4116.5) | 25.9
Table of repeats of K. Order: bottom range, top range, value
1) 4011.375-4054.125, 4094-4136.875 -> 1.08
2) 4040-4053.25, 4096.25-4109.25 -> 1.08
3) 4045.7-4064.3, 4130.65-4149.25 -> 1.03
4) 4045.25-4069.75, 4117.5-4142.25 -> 1.05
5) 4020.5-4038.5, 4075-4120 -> 1.11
